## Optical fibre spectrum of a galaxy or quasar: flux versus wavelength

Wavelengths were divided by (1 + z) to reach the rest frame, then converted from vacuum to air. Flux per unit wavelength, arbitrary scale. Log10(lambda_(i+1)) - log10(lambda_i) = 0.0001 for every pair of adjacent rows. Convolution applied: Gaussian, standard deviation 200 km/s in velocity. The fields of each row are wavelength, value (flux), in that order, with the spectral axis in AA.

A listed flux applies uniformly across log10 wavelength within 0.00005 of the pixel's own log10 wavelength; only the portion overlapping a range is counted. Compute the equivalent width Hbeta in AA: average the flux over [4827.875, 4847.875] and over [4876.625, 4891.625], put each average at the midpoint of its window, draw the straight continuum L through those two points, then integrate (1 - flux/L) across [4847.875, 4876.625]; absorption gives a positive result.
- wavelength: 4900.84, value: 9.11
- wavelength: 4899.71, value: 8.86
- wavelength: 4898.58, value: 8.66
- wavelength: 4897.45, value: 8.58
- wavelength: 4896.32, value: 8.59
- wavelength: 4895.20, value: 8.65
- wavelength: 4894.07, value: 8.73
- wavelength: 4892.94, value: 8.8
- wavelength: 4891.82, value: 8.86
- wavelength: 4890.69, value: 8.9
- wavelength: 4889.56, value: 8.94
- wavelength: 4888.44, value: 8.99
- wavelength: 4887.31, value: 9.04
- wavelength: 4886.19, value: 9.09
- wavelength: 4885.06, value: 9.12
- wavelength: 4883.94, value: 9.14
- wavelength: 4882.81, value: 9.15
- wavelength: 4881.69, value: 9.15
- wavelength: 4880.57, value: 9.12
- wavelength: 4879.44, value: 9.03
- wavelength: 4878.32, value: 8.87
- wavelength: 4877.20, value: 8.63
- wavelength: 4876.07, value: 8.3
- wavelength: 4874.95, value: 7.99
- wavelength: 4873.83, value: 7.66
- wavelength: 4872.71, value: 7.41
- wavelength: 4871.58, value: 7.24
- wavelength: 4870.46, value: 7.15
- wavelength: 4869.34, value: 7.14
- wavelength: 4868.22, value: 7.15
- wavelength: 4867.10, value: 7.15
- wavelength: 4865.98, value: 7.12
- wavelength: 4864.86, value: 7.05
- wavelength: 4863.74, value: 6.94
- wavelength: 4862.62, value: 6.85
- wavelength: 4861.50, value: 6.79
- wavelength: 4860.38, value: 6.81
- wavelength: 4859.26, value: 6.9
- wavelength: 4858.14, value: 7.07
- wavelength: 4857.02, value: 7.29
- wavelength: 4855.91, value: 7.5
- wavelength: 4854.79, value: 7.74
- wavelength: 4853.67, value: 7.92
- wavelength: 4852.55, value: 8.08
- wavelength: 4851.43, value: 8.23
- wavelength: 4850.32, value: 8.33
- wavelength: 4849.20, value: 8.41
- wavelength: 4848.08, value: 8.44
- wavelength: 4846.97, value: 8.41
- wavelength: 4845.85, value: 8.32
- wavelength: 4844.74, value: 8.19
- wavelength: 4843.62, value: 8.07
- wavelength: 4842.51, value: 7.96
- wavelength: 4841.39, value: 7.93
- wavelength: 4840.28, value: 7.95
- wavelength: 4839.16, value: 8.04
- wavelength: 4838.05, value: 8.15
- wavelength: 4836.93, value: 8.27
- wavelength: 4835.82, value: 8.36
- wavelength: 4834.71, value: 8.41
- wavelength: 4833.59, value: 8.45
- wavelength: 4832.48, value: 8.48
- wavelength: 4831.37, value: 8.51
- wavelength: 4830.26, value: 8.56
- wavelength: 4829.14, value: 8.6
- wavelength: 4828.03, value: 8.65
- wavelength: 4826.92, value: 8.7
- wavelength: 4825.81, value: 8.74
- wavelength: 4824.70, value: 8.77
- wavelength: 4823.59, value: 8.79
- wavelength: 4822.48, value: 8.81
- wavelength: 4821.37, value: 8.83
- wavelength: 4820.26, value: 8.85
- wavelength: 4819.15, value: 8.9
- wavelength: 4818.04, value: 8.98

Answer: 3.9 AA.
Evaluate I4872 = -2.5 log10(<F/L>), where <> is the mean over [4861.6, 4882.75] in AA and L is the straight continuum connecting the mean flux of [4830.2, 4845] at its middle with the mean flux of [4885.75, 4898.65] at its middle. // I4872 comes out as 0.109 mag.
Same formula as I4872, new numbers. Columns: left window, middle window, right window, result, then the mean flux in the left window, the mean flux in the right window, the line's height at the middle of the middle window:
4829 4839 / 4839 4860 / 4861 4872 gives -0.022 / 8.4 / 7.06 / 7.76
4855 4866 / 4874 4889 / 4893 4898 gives -0.110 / 7.05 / 8.65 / 8.01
